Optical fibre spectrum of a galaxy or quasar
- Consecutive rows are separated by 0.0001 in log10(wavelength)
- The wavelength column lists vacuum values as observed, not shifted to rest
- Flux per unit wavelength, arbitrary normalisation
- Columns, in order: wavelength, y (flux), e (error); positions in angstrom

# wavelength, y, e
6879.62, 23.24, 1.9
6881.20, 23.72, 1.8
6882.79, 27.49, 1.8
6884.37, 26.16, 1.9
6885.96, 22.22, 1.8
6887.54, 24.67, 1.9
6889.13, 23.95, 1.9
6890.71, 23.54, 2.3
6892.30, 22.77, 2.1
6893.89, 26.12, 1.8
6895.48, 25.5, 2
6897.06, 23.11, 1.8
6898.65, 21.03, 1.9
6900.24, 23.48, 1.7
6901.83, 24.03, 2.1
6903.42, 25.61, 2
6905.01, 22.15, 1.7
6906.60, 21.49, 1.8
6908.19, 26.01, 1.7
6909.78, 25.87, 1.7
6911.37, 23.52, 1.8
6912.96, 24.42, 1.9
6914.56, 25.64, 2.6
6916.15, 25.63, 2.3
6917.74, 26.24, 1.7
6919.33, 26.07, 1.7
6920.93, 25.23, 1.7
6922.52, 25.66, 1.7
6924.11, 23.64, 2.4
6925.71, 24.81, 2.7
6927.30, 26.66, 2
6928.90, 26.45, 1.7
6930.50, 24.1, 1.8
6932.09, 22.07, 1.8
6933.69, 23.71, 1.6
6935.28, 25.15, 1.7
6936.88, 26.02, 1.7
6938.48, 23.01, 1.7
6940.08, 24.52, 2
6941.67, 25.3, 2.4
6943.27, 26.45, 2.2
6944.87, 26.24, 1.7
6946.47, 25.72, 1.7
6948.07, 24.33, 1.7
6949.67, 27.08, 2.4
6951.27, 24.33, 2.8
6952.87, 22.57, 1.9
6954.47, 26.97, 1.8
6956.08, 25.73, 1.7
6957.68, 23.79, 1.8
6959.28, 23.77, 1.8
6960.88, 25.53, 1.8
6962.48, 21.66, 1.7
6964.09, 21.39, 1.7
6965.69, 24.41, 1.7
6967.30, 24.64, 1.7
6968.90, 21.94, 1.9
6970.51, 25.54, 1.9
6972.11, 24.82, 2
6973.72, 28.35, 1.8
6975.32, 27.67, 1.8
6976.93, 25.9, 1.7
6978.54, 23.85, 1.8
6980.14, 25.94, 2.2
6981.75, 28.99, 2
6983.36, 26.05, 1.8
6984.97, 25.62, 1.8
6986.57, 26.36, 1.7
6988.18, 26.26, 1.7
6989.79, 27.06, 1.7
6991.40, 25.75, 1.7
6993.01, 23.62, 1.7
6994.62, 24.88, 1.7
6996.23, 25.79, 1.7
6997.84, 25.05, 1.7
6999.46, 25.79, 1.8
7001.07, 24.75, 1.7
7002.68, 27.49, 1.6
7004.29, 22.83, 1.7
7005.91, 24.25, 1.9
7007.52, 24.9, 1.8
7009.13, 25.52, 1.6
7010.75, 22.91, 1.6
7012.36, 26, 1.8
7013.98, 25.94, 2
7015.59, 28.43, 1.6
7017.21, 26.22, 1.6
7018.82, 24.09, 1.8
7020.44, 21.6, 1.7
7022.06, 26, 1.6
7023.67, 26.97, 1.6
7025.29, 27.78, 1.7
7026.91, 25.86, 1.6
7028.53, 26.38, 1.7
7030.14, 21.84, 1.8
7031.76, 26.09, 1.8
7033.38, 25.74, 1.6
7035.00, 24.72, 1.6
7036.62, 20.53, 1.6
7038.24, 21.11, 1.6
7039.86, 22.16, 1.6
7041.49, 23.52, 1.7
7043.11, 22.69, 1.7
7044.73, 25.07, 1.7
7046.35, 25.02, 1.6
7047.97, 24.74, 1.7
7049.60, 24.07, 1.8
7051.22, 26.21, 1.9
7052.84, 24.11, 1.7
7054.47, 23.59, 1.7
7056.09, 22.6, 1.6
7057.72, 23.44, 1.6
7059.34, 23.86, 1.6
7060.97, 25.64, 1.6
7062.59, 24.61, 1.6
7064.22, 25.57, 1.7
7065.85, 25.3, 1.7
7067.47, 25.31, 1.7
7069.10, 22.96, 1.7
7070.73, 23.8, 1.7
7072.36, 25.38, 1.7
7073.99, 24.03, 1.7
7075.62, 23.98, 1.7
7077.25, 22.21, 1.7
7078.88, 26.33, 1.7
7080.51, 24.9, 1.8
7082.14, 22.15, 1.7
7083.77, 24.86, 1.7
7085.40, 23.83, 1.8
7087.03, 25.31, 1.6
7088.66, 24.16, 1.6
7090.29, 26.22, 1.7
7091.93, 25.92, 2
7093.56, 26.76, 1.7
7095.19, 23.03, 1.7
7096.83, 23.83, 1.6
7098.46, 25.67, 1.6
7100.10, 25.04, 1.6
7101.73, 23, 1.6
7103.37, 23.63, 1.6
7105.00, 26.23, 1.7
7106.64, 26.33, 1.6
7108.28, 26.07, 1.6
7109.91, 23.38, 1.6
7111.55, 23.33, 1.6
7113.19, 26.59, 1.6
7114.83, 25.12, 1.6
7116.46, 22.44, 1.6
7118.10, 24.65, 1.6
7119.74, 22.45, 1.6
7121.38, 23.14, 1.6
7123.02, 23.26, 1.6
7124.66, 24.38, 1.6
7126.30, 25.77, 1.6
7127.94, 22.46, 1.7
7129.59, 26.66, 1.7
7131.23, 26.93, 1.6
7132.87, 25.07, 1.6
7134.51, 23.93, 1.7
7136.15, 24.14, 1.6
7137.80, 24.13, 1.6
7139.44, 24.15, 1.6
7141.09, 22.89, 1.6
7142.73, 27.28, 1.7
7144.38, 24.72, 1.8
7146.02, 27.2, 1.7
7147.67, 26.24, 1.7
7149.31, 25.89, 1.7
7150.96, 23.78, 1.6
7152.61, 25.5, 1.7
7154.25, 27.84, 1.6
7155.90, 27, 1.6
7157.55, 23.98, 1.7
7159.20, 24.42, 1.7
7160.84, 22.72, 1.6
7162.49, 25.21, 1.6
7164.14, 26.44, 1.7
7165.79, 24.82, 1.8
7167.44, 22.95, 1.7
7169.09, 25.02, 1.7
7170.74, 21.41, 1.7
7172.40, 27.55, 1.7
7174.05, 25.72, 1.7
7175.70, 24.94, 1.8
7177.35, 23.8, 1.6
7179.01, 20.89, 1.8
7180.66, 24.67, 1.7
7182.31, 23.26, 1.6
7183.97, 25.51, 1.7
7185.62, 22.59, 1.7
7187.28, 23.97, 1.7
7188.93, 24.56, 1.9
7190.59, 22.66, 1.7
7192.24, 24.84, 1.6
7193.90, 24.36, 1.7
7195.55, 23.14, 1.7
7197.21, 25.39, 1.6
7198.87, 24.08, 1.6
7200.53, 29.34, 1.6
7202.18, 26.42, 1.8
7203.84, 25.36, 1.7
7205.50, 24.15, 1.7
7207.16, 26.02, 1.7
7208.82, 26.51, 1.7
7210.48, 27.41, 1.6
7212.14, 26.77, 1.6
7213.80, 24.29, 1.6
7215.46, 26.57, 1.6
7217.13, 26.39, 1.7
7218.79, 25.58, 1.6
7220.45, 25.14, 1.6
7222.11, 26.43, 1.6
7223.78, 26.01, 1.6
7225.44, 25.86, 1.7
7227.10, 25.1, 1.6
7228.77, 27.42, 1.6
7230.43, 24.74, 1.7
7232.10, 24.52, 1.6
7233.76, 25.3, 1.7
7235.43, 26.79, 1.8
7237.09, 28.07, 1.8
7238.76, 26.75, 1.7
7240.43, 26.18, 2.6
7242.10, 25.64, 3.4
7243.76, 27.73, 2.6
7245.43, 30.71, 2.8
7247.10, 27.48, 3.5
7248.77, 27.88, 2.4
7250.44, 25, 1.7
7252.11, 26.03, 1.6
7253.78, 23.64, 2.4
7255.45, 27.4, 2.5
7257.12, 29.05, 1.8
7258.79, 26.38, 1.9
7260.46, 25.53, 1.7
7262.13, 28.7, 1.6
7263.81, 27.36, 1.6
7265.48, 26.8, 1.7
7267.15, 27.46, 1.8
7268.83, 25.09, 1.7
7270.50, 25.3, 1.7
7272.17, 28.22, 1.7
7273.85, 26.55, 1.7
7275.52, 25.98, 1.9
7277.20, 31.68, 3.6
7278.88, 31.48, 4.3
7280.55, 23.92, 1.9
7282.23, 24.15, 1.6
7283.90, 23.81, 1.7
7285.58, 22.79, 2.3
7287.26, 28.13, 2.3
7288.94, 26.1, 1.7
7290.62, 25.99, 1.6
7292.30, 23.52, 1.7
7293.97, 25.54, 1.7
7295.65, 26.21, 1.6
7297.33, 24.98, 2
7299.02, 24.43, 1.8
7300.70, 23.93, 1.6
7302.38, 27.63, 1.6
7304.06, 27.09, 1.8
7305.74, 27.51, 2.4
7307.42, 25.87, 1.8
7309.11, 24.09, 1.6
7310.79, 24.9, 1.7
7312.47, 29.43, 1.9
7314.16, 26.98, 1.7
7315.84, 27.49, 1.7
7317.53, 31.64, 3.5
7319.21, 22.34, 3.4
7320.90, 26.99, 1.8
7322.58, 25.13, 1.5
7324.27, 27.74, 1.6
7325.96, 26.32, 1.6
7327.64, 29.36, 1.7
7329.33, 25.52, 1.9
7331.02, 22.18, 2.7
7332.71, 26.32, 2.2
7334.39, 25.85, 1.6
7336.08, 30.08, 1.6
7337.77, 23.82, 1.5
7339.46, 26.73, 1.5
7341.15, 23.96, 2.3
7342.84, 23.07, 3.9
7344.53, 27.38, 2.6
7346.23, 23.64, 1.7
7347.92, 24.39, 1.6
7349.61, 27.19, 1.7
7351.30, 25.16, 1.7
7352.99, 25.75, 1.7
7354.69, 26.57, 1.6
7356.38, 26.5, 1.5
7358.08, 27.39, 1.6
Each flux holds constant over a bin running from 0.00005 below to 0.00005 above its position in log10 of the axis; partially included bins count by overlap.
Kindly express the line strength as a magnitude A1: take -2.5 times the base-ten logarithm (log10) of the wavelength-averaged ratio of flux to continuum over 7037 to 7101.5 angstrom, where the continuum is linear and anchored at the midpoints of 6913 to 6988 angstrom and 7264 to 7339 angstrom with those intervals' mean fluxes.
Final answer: 0.05 mag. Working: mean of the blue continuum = 25.1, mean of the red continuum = 26.3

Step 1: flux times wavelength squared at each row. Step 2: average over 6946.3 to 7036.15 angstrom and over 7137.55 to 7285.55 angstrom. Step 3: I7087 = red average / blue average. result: 1.08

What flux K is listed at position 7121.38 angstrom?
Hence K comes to 23.14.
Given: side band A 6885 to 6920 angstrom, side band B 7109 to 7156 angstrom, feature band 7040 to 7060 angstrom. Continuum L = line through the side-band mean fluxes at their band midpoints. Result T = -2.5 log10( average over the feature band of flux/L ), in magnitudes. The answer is 0.03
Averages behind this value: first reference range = 24.2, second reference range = 24.8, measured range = 24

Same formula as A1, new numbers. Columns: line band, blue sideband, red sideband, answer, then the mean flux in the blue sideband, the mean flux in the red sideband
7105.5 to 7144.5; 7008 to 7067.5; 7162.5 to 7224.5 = 0.01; 24.6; 25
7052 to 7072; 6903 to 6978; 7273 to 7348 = 0.04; 24.8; 26.1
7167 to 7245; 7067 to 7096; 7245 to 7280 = 0.05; 24.5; 27.3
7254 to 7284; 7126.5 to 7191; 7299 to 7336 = -0.04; 24.7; 26.4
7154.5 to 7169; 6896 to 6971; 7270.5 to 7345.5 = 0.03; 24.5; 26.2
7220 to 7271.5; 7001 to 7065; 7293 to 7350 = -0.04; 24.6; 26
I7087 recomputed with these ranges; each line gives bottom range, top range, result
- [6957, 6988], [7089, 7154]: 1.03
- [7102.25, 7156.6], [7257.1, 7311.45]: 1.10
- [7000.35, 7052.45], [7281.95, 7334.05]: 1.14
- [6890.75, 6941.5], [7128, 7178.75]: 1.09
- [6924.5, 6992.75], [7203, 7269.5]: 1.14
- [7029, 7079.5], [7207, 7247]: 1.15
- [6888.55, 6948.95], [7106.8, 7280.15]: 1.12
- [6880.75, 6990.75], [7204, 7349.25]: 1.16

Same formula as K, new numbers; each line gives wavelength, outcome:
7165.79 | 24.82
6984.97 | 25.62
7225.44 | 25.86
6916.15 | 25.63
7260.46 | 25.53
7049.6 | 24.07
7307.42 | 25.87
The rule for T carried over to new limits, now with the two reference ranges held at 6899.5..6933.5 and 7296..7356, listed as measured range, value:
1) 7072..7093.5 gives 0.03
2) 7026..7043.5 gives 0.06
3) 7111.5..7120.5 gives 0.05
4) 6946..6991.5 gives -0.02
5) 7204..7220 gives -0.01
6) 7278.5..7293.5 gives 0.02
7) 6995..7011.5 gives 0.00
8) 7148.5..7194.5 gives 0.04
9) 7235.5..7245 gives -0.05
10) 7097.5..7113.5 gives 0.02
